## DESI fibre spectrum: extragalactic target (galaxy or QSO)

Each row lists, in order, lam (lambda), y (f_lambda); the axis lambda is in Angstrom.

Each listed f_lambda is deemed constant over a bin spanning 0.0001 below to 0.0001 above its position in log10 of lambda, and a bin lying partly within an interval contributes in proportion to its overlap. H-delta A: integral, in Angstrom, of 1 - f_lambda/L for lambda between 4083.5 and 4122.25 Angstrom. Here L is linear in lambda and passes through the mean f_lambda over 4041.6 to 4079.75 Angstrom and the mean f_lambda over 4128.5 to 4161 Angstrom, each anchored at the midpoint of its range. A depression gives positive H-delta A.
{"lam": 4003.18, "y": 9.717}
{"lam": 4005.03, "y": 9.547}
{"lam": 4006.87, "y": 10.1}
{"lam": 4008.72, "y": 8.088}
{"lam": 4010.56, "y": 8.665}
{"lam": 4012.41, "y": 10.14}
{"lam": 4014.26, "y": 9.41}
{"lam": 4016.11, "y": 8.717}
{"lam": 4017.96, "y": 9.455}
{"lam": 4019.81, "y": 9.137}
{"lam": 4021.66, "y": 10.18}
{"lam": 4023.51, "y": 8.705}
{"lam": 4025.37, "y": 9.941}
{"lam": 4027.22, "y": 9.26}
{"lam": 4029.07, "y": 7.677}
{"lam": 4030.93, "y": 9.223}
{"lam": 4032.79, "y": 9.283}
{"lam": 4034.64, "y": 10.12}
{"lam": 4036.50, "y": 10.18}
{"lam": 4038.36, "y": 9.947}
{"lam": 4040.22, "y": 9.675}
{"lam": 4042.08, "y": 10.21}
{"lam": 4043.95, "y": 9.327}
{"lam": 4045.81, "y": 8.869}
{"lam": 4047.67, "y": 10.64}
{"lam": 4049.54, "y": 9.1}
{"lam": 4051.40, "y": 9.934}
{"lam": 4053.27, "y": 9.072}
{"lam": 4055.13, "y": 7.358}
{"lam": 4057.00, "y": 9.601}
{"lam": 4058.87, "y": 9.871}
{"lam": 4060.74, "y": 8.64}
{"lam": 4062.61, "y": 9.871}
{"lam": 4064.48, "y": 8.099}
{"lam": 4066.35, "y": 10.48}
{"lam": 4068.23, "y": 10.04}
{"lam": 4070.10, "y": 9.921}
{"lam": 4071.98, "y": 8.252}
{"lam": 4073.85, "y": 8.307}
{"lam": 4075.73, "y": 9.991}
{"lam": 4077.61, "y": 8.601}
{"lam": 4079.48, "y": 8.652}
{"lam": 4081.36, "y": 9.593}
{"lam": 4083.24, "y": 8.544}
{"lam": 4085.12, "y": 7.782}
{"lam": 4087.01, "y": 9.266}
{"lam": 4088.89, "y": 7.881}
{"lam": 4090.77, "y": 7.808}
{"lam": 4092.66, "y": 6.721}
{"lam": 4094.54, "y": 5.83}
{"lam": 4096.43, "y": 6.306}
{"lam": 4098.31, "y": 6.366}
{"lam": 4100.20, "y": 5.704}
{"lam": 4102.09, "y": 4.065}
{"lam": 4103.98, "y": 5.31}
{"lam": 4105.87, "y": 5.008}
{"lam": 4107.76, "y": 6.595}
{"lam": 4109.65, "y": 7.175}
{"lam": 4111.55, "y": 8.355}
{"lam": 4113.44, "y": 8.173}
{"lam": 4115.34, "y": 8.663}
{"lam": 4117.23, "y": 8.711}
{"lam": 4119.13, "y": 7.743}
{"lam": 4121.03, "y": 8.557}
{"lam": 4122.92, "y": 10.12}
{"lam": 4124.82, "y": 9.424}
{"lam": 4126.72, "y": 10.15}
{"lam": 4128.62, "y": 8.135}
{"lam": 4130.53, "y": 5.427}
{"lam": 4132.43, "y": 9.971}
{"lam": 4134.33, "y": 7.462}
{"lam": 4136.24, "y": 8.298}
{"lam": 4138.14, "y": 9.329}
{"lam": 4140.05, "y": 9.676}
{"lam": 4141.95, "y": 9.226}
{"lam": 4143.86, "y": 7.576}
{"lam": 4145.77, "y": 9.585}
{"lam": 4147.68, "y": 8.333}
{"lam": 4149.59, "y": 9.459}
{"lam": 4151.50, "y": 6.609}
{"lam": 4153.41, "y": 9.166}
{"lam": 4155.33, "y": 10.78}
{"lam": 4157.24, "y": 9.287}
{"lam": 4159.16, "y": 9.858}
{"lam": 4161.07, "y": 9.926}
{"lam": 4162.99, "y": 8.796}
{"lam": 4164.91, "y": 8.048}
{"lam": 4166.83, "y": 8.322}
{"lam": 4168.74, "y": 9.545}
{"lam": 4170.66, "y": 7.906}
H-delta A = 8.0 Angstrom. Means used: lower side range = 9.28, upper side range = 8.77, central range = 7.15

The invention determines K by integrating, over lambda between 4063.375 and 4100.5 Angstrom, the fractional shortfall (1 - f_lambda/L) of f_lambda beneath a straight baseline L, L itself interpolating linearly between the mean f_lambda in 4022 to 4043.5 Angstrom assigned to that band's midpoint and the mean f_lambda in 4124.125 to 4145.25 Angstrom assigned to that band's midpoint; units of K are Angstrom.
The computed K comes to 3.4 Angstrom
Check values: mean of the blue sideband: 9.49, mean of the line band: 8.26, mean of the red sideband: 8.62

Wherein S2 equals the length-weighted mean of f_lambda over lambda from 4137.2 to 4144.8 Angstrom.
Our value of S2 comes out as 8.95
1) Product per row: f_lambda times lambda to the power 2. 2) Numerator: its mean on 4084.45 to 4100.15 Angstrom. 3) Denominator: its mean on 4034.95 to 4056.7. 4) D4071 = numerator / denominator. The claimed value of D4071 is 0.77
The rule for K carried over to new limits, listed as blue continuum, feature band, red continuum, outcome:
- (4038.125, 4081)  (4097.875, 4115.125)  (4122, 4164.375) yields 5.10 Angstrom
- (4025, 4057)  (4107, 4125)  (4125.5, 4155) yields 0.97 Angstrom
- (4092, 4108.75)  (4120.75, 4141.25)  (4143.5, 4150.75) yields -2.88 Angstrom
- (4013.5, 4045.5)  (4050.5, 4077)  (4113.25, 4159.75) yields -0.04 Angstrom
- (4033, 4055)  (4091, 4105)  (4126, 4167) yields 5.08 Angstrom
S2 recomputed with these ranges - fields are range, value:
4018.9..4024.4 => 9.35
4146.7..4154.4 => 8.4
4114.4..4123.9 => 8.77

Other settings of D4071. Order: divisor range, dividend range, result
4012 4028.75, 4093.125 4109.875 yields 0.64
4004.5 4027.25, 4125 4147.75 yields 0.98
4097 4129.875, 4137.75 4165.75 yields 1.22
